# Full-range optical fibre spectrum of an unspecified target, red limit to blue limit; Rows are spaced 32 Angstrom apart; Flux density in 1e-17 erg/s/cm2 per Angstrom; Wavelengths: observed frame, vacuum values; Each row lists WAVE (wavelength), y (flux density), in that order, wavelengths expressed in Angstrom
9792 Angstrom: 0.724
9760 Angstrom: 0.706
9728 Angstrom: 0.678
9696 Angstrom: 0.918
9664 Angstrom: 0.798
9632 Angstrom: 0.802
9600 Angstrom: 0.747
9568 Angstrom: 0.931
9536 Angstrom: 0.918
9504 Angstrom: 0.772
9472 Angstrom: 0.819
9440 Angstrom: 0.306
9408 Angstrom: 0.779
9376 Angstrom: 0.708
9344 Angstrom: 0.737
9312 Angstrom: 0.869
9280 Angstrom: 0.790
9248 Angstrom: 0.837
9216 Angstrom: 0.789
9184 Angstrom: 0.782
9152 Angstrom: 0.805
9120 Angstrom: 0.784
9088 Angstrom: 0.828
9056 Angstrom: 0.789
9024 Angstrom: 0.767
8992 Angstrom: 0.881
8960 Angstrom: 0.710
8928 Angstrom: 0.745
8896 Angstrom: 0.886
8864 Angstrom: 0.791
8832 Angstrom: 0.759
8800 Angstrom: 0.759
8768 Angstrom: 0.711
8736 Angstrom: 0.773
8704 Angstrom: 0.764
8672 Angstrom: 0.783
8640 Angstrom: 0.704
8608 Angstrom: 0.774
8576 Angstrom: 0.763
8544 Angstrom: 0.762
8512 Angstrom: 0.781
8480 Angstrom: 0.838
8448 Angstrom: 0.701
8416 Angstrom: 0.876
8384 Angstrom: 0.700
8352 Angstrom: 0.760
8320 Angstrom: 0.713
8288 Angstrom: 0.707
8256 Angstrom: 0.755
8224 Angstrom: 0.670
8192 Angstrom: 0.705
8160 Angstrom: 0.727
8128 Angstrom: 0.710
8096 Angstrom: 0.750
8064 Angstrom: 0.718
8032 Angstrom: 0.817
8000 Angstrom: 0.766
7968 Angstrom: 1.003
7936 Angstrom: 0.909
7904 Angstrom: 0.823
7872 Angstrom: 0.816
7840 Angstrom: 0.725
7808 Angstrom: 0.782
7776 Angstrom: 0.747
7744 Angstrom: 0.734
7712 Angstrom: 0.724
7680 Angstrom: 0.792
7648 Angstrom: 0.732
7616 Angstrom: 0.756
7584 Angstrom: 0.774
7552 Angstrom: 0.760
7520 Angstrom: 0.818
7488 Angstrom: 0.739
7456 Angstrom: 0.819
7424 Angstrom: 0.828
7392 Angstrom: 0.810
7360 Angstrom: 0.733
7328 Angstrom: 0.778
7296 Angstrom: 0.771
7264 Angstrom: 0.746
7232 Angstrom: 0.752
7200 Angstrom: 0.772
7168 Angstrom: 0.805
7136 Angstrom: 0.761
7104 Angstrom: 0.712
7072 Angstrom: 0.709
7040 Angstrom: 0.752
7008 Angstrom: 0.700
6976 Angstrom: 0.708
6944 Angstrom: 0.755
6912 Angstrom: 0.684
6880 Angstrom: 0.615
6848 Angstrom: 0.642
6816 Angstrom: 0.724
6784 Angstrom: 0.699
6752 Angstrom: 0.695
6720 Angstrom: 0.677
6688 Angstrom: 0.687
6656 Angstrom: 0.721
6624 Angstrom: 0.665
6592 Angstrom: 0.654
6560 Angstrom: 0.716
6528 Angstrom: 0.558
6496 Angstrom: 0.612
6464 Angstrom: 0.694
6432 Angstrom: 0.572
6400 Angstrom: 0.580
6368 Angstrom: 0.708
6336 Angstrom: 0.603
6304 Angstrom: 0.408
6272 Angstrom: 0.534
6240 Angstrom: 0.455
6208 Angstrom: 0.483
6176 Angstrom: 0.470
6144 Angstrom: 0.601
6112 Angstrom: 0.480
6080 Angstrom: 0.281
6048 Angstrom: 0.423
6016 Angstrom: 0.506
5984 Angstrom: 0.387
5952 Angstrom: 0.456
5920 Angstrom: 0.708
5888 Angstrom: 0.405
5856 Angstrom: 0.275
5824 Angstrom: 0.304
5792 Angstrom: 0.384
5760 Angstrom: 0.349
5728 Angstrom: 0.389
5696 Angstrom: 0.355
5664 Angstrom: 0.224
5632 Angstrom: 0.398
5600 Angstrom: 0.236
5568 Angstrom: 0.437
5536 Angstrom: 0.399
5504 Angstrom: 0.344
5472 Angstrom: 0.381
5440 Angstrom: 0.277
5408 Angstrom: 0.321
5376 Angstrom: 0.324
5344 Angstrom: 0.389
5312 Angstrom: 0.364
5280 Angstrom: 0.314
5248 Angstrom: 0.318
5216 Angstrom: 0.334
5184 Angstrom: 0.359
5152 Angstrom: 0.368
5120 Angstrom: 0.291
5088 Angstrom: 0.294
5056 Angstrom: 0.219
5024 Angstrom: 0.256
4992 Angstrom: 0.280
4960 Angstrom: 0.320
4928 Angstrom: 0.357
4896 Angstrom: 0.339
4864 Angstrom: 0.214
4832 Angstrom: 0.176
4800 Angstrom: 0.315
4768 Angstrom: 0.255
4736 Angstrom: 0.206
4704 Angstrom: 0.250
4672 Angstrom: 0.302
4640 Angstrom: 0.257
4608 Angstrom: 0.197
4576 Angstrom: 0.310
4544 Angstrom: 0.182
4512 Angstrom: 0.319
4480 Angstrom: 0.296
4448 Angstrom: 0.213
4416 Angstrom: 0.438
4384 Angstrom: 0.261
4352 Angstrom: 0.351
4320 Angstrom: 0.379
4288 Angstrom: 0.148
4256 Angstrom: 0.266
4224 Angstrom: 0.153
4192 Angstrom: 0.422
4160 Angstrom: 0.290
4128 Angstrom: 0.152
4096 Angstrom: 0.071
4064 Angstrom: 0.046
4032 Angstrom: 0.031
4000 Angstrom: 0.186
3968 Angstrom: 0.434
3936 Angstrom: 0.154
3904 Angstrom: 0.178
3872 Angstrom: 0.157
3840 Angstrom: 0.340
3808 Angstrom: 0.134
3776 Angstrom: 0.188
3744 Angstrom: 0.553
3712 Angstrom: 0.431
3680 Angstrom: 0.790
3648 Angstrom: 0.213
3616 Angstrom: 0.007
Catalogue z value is 0.588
